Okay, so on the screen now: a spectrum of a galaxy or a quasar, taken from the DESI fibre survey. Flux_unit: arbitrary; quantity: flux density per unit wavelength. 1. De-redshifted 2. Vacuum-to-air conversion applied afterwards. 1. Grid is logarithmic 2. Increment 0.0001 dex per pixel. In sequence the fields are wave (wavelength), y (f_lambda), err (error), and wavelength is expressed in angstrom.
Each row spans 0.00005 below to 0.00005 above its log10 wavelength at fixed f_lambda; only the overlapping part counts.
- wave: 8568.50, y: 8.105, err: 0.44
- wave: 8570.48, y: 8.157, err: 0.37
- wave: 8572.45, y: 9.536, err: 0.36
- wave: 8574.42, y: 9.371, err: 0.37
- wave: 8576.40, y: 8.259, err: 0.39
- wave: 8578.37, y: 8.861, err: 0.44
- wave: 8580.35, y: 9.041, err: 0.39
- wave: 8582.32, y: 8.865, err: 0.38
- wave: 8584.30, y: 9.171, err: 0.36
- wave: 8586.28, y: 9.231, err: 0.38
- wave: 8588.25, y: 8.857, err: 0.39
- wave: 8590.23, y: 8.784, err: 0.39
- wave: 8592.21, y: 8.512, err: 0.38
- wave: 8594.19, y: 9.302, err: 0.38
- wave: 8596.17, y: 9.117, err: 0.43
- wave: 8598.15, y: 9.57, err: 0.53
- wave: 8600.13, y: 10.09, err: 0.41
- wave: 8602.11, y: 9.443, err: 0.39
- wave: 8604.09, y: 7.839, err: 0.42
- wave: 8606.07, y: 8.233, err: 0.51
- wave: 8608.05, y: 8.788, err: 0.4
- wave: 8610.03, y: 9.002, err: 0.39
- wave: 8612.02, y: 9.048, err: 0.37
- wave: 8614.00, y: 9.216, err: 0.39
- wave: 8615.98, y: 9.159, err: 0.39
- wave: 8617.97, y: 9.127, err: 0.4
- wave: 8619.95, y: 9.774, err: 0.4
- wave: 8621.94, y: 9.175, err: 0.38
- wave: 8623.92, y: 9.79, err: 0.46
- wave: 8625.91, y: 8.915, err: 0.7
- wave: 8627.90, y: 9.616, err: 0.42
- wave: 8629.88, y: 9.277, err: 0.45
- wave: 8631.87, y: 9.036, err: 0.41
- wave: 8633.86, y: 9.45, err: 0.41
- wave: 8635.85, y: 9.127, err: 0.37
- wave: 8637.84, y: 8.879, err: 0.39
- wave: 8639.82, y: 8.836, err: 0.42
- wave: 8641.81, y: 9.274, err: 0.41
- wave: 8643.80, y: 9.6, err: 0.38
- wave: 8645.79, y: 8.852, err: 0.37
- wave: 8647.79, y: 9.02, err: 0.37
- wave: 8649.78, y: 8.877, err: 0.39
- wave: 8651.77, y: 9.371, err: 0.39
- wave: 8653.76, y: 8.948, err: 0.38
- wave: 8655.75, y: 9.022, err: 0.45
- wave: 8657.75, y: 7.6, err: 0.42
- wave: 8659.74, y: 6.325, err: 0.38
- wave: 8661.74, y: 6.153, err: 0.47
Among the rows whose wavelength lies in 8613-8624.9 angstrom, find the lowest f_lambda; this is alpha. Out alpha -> 9.127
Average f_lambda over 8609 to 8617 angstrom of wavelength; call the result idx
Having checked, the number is 9.1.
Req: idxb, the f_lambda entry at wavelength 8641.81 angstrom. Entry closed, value 9.274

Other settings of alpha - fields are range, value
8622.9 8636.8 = 8.915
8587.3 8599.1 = 8.512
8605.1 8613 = 8.233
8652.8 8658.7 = 7.6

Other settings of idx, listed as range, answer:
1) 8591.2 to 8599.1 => 9.12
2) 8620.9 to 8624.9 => 9.49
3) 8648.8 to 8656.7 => 9.06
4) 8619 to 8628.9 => 9.45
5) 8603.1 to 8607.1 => 8.05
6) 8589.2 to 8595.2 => 8.86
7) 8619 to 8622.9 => 9.46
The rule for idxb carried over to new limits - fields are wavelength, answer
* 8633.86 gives 9.45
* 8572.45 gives 9.536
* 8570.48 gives 8.157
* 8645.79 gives 8.852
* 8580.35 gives 9.041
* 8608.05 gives 8.788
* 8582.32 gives 8.865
